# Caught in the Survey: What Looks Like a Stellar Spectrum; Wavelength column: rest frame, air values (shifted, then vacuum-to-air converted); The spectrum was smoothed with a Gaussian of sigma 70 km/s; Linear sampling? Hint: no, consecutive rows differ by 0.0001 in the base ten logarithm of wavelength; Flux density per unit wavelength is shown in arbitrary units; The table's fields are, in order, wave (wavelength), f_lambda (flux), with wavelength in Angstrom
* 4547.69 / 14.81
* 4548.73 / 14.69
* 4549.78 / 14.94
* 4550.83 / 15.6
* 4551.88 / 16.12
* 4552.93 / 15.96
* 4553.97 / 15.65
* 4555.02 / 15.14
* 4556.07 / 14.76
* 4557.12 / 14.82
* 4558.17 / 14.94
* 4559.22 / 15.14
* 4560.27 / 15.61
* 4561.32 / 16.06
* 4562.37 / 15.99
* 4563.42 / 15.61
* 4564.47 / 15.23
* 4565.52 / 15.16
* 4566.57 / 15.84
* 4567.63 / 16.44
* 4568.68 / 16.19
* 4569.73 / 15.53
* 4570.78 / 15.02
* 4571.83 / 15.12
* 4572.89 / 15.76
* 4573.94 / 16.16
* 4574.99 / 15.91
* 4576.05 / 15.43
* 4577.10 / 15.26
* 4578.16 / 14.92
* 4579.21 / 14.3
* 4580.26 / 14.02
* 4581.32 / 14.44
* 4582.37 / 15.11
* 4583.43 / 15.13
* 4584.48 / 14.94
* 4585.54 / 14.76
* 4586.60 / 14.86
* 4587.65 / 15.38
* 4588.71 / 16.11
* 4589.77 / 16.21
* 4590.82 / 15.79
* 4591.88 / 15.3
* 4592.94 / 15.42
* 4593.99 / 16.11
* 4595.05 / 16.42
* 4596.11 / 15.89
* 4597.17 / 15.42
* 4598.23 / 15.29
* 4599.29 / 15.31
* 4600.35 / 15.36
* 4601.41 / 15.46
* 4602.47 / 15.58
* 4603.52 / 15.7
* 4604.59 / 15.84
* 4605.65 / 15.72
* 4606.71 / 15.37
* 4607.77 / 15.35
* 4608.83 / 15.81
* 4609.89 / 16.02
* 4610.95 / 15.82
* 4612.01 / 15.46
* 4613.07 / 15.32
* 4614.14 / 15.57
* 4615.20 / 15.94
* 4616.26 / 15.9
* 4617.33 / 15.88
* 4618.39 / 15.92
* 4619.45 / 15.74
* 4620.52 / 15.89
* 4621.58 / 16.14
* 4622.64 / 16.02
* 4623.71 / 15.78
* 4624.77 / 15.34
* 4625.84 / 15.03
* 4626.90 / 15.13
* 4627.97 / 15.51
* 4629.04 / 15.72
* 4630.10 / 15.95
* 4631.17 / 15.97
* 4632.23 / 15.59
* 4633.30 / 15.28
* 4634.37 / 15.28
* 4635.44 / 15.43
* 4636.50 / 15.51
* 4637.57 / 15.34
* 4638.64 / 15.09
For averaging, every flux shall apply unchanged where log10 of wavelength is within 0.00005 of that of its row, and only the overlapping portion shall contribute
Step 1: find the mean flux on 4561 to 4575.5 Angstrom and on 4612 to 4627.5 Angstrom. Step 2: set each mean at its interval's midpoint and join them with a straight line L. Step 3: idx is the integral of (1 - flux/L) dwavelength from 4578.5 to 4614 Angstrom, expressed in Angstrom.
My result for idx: 0.6 Angstrom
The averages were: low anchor 15.7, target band 15.4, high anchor 15.7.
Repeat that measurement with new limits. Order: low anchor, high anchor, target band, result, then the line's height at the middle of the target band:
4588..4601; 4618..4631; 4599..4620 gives 0.0 Angstrom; 15.7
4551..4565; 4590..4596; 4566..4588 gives 0.6 Angstrom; 15.7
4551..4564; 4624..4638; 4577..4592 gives 0.4 Angstrom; 15.5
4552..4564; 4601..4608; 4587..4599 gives -0.1 Angstrom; 15.6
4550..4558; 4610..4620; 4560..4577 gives -0.2 Angstrom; 15.5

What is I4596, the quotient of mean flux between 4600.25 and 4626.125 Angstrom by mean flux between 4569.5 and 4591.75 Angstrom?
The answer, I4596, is 1.03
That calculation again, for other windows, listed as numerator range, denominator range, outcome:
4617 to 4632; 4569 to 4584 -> 1.04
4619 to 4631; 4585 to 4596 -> 1.00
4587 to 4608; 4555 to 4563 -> 1.02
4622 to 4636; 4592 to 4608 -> 1.00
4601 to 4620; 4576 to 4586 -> 1.06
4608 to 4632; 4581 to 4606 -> 1.02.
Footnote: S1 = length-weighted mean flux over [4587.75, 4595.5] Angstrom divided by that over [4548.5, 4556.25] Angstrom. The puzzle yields 1.03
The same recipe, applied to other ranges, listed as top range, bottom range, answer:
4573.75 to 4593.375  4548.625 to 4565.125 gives 0.99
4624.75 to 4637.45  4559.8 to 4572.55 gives 0.99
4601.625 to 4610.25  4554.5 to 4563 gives 1.02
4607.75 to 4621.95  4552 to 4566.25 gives 1.02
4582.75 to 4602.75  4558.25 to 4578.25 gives 0.99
